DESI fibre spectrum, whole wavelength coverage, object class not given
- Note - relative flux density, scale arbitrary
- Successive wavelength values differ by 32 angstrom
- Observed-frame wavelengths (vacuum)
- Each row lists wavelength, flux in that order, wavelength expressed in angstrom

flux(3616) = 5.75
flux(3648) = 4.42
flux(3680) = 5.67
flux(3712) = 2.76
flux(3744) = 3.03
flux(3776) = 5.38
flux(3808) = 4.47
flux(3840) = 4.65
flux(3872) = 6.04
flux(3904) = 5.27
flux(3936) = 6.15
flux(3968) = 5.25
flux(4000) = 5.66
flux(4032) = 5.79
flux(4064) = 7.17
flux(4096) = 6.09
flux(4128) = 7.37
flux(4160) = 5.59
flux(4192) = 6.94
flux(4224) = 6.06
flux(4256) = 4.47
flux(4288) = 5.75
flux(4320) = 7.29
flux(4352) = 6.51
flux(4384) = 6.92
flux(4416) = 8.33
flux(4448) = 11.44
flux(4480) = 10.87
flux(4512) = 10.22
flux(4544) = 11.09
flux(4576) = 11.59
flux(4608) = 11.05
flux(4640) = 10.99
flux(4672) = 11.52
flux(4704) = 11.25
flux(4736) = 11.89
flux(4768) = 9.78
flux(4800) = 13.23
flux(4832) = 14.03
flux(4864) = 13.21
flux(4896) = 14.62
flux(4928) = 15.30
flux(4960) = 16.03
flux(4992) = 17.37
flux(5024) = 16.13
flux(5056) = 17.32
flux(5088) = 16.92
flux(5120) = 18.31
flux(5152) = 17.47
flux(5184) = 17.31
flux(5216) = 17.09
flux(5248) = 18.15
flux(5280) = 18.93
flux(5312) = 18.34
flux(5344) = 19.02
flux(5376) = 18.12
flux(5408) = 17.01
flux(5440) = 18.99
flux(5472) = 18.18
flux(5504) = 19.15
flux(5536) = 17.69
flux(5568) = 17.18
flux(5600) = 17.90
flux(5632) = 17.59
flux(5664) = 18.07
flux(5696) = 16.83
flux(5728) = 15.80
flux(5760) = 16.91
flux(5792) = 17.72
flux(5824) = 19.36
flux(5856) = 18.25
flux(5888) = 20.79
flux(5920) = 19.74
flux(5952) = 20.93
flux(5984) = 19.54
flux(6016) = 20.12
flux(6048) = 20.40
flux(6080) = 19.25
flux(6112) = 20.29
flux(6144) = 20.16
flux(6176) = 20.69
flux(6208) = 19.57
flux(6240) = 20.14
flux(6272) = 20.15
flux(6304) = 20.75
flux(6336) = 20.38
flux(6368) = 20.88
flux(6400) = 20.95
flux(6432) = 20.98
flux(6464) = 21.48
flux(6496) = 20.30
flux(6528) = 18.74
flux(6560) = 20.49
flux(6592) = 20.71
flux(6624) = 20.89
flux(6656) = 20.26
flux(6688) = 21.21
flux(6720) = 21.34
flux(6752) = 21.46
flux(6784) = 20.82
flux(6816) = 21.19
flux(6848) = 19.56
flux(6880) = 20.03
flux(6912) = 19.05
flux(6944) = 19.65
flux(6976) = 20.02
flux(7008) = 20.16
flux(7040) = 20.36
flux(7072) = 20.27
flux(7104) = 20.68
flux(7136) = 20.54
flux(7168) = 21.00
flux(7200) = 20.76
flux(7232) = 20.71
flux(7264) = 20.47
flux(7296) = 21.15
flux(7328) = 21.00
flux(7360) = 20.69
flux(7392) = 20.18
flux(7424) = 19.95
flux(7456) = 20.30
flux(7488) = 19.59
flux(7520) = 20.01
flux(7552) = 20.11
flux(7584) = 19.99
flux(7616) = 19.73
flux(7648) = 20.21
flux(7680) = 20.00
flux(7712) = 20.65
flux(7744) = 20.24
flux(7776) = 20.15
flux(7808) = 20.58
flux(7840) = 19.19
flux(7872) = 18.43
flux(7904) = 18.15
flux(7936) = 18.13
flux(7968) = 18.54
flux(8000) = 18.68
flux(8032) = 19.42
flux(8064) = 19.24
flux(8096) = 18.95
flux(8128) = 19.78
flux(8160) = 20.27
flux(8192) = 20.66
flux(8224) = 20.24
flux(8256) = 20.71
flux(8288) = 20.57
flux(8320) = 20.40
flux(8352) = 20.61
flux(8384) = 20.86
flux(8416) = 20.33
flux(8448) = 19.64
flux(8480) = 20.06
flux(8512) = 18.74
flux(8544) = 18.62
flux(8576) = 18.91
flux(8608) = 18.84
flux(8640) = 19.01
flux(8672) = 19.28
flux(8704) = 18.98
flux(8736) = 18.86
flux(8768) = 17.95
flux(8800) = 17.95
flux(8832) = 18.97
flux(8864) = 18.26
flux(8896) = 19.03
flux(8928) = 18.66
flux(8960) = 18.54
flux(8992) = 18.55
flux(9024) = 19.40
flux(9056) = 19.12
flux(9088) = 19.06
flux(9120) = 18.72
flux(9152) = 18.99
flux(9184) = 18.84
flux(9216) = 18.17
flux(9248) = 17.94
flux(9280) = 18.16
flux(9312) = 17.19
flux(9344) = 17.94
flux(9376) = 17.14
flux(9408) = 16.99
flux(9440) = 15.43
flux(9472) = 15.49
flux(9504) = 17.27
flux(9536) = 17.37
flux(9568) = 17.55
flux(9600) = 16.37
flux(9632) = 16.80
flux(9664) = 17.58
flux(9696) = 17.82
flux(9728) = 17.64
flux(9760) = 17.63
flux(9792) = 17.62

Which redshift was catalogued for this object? 0.11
